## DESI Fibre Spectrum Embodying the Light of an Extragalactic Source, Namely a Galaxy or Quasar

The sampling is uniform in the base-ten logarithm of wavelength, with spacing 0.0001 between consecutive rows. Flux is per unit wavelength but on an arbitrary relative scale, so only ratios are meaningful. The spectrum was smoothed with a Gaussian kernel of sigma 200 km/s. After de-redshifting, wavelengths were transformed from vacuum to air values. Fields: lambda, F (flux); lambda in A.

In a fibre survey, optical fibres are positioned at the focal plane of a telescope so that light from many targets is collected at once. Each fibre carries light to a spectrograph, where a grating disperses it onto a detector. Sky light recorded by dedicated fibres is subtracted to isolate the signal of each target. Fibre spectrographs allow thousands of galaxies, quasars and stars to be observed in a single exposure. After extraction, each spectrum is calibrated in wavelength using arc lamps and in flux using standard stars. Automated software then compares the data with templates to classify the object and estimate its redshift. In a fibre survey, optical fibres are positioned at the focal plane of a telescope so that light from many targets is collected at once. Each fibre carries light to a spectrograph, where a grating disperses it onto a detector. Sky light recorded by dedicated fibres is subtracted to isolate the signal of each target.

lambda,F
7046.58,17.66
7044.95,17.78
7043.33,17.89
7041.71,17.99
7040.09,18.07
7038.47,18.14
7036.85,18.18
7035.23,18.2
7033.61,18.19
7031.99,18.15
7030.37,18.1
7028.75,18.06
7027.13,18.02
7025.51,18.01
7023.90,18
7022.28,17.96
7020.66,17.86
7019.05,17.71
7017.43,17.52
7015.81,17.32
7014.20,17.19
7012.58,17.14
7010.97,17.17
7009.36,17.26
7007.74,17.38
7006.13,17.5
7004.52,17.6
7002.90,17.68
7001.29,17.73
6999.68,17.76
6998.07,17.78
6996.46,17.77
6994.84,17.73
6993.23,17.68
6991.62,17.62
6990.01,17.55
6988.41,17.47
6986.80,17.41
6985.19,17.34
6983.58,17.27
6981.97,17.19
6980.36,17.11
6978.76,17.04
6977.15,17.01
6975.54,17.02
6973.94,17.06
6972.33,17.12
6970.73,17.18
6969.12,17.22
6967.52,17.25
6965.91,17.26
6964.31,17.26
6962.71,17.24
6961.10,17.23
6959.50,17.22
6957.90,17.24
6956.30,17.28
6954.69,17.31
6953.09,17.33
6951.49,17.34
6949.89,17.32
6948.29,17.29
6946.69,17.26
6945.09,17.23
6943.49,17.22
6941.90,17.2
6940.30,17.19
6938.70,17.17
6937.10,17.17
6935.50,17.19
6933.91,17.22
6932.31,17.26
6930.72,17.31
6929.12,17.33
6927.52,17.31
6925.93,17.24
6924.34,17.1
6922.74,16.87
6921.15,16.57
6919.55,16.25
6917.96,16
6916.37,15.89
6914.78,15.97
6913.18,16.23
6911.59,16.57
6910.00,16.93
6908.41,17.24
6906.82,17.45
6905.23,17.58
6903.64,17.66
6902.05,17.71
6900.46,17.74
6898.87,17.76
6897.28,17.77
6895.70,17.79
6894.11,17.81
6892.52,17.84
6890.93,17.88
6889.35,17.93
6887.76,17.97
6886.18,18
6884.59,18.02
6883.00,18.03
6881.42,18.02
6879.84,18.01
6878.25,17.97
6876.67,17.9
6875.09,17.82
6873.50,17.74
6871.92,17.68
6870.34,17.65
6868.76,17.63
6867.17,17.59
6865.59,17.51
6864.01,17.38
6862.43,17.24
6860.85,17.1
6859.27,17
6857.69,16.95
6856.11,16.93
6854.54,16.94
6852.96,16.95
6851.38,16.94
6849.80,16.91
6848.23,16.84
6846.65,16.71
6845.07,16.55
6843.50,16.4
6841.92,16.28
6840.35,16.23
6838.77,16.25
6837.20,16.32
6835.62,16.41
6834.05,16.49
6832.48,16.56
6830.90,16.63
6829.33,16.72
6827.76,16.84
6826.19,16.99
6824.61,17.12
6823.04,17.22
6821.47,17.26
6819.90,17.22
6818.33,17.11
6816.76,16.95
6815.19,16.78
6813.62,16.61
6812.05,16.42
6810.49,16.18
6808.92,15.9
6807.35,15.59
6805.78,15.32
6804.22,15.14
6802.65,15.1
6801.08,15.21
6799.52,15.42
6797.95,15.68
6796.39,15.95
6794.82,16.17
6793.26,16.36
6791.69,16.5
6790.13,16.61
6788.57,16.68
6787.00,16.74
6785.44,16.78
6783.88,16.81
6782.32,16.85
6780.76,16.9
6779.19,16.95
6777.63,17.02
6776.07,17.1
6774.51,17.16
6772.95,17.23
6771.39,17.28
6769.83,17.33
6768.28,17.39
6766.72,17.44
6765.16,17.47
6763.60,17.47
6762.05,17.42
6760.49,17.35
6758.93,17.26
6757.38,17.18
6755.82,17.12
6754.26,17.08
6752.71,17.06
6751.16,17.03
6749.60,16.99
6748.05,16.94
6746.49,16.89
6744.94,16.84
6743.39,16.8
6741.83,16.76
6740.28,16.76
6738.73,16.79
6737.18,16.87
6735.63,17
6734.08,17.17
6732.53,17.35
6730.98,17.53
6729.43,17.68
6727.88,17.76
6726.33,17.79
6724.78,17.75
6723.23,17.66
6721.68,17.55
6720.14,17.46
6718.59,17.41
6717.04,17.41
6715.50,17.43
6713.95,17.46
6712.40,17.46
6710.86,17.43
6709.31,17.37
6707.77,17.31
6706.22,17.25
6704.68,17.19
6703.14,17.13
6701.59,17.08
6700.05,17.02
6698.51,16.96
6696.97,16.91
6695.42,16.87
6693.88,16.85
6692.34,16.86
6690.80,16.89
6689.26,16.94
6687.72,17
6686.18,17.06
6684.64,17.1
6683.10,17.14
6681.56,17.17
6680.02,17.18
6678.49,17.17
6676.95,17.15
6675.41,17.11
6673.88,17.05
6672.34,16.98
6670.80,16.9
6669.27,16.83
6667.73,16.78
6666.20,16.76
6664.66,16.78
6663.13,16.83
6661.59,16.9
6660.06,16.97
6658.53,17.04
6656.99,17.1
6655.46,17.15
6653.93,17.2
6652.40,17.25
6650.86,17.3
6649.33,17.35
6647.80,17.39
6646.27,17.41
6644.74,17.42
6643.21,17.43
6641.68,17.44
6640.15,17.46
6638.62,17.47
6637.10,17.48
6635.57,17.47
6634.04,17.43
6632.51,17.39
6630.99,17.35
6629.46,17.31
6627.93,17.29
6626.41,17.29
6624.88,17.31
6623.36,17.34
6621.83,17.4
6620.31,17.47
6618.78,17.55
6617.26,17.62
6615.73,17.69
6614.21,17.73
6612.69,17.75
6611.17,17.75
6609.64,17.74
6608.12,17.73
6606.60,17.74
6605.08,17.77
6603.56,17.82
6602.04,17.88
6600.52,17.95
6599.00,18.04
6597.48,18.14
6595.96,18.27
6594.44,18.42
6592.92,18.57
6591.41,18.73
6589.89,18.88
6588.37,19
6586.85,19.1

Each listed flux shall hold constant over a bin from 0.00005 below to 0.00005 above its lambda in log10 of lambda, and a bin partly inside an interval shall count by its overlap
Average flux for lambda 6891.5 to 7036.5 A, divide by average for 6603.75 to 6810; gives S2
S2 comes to 1.02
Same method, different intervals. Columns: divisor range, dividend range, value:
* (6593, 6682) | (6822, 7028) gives 0.99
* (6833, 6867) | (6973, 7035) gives 1.05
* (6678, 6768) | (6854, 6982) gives 1.01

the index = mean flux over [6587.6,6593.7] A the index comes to 18.8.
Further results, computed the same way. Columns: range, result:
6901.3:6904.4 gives 17.7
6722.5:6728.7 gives 17.7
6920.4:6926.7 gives 17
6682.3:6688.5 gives 17.1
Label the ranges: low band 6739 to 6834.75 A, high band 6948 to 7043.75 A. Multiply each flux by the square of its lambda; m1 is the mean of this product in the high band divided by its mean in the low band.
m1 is 1.11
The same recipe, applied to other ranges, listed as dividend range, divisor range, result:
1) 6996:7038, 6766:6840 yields 1.14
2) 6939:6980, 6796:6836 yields 1.10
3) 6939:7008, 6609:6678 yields 1.11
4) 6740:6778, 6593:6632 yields 1.01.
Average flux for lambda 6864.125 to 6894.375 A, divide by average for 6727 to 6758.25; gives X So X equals 1.0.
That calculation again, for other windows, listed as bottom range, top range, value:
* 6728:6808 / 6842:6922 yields 1.03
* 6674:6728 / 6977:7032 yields 1.02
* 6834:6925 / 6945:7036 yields 1.02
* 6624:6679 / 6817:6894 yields 1.00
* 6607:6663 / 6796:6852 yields 0.94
